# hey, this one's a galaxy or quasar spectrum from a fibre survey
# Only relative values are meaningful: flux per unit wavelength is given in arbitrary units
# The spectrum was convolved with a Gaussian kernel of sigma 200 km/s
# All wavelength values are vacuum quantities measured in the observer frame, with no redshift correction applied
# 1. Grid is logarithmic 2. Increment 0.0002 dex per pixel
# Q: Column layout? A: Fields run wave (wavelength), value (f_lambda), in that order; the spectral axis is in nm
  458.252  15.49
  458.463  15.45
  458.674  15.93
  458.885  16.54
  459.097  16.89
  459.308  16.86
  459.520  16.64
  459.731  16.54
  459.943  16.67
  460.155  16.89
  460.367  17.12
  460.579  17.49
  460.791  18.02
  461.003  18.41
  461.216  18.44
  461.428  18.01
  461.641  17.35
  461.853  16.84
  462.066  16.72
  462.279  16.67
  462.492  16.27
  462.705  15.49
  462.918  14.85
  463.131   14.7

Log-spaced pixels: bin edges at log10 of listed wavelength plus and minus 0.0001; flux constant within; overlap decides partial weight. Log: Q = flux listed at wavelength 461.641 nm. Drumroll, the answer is 17.35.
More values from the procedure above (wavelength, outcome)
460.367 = 17.12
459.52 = 16.64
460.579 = 17.49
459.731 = 16.54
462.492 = 16.27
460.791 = 18.02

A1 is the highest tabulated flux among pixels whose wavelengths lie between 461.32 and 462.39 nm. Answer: 18.01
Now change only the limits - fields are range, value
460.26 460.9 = 18.02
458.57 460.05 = 16.89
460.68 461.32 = 18.44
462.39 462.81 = 16.27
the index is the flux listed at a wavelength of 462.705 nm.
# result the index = 15.49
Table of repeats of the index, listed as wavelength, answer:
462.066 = 16.72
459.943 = 16.67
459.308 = 16.86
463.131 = 14.7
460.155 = 16.89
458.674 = 15.93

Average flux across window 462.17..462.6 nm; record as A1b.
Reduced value 16.5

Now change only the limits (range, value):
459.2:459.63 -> 16.8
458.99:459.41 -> 16.9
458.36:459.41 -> 16.3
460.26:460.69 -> 17.3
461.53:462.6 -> 16.8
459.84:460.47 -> 16.9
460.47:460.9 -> 17.8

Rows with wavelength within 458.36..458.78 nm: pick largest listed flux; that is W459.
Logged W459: 15.93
